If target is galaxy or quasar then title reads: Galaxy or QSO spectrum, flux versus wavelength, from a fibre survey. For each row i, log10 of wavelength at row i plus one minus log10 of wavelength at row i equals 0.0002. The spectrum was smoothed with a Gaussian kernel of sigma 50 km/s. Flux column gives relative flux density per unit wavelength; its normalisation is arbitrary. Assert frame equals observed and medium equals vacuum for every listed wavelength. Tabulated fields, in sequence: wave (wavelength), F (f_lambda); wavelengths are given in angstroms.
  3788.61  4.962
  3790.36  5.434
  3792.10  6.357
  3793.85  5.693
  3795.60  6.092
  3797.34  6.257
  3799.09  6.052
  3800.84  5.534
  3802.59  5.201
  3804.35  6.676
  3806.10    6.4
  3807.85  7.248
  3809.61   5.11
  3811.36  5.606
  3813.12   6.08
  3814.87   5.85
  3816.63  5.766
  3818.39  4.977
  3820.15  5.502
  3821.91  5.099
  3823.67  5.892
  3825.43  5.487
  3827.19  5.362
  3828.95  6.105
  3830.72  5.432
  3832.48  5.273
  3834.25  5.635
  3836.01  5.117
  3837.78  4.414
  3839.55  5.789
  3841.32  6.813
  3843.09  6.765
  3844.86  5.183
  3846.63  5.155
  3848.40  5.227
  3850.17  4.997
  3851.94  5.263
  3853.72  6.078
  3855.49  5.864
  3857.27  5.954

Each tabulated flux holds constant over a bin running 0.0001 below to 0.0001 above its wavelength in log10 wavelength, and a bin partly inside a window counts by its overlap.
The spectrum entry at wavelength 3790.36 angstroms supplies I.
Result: 5.434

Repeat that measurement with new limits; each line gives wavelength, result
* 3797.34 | 6.257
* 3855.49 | 5.864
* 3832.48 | 5.273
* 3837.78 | 4.414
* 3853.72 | 6.078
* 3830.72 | 5.432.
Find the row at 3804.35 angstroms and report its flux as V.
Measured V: 6.676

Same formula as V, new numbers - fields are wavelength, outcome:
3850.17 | 4.997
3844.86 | 5.183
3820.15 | 5.502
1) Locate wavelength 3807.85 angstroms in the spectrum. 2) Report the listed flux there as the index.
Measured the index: 7.248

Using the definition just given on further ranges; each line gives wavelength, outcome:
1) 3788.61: 4.962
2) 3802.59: 5.201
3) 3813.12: 6.08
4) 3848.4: 5.227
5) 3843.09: 6.765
